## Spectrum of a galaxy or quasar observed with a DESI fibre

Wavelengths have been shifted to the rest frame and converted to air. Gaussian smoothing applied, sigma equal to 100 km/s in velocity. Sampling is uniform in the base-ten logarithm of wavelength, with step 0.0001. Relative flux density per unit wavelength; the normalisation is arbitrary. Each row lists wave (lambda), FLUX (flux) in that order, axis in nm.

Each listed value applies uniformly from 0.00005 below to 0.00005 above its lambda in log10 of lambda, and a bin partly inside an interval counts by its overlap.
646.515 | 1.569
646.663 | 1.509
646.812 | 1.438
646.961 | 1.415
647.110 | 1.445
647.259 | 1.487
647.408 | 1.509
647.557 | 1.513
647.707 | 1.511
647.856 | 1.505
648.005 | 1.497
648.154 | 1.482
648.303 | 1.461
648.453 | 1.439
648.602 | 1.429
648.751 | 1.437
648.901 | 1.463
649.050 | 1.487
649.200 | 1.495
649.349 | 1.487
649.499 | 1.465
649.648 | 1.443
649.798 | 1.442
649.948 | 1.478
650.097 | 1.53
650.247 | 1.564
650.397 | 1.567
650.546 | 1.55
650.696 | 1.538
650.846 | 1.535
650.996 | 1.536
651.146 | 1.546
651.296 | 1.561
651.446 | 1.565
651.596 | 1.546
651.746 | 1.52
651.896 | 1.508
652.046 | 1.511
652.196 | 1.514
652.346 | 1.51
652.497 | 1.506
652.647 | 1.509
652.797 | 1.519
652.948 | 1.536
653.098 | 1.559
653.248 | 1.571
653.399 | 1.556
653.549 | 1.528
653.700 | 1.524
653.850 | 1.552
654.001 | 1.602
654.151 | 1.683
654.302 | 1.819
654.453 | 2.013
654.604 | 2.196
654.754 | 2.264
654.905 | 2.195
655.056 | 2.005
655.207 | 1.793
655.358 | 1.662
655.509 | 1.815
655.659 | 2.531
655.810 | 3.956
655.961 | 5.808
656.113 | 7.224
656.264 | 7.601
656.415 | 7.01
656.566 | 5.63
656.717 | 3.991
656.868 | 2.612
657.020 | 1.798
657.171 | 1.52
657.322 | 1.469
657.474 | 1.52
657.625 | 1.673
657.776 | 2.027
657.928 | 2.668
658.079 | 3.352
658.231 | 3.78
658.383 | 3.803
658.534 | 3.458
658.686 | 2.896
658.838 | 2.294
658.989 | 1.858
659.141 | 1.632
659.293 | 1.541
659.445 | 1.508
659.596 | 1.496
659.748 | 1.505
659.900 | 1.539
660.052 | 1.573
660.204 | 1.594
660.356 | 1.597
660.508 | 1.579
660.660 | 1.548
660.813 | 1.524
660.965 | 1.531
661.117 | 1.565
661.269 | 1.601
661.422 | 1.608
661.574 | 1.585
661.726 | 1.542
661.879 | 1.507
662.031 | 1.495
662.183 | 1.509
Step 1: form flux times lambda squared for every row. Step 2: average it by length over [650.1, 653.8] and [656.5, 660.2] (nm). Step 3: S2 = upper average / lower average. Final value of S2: 1.56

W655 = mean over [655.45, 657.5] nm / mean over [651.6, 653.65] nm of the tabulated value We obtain 2.6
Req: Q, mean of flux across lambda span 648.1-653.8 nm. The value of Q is 1.51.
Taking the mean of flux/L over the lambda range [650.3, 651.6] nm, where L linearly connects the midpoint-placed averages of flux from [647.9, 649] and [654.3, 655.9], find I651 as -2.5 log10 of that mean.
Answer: 0.14 mag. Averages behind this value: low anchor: 1.46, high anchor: 2.26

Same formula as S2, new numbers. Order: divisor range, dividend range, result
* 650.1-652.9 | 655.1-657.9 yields 2.25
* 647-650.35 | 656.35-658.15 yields 2.02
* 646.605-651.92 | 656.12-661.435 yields 1.73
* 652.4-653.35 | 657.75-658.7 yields 2.13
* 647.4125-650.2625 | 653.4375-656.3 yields 1.86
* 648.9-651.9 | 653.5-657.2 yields 2.04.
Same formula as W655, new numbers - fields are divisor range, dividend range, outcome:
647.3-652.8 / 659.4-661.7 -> 1.04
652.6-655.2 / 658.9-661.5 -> 0.90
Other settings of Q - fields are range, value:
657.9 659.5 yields 2.63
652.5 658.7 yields 2.7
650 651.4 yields 1.55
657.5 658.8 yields 2.88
